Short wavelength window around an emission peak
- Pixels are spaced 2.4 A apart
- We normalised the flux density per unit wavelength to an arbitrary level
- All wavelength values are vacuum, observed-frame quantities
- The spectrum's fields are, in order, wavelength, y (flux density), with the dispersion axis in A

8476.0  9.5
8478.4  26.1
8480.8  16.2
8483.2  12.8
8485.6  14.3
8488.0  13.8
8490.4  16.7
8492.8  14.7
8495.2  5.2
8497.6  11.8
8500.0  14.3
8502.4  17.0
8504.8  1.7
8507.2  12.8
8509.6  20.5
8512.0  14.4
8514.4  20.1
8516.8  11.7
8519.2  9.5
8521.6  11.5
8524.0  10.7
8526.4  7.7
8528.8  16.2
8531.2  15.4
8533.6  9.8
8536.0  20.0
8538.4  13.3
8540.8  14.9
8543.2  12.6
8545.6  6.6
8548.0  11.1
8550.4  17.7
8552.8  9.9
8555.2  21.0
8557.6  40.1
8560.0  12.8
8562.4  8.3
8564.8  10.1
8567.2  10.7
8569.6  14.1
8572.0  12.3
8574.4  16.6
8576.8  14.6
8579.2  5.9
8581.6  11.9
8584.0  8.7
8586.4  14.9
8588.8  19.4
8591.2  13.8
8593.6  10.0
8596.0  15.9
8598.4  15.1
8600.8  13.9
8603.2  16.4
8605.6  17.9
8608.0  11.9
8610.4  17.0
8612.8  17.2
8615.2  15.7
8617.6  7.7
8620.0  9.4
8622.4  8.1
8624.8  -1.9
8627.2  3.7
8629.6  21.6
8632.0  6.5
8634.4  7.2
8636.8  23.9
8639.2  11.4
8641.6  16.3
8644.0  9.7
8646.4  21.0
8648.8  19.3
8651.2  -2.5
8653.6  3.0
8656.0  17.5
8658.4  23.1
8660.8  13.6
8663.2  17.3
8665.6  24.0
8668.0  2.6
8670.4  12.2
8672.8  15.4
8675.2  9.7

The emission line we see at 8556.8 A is Hgamma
